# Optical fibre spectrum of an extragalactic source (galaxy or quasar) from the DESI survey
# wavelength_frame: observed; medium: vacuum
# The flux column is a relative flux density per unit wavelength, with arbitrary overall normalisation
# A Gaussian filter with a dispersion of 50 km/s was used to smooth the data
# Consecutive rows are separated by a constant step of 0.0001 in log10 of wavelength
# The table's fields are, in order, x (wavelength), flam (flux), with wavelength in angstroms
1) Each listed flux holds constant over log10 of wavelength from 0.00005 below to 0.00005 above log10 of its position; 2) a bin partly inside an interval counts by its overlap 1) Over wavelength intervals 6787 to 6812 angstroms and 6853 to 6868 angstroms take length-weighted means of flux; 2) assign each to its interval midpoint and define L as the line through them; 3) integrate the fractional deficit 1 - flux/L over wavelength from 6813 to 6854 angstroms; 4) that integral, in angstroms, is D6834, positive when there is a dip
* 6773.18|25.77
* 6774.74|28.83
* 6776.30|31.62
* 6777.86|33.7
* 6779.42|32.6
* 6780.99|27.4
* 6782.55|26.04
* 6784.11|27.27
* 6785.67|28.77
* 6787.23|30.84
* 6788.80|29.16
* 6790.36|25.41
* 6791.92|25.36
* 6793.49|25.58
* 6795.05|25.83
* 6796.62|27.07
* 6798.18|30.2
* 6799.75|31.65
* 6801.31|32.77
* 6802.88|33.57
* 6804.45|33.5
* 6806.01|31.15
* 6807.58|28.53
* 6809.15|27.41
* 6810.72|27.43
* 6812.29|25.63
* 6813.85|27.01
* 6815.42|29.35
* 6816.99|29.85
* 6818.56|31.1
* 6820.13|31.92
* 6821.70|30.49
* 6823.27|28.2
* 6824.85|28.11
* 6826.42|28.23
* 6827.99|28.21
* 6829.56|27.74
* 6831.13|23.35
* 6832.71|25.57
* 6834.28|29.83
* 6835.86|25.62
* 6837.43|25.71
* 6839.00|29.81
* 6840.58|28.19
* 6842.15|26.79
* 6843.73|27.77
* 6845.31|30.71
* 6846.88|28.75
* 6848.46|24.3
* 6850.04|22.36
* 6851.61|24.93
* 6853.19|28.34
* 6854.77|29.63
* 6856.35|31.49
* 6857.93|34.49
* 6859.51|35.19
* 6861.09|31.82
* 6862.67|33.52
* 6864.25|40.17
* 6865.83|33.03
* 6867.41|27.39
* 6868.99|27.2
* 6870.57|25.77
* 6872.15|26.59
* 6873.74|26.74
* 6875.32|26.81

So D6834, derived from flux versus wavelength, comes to 4.3 angstroms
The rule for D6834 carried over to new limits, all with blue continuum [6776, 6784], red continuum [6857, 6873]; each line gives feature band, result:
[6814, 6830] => 0.7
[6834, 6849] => 1.6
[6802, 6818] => 0.6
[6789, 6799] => 1.1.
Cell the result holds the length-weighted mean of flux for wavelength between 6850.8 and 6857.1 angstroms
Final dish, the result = 28.6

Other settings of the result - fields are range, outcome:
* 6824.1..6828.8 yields 28.2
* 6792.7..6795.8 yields 25.7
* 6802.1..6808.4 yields 31.7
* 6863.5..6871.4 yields 30.7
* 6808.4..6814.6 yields 26.9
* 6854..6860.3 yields 32.7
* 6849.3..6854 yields 25.3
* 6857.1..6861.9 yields 33.8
